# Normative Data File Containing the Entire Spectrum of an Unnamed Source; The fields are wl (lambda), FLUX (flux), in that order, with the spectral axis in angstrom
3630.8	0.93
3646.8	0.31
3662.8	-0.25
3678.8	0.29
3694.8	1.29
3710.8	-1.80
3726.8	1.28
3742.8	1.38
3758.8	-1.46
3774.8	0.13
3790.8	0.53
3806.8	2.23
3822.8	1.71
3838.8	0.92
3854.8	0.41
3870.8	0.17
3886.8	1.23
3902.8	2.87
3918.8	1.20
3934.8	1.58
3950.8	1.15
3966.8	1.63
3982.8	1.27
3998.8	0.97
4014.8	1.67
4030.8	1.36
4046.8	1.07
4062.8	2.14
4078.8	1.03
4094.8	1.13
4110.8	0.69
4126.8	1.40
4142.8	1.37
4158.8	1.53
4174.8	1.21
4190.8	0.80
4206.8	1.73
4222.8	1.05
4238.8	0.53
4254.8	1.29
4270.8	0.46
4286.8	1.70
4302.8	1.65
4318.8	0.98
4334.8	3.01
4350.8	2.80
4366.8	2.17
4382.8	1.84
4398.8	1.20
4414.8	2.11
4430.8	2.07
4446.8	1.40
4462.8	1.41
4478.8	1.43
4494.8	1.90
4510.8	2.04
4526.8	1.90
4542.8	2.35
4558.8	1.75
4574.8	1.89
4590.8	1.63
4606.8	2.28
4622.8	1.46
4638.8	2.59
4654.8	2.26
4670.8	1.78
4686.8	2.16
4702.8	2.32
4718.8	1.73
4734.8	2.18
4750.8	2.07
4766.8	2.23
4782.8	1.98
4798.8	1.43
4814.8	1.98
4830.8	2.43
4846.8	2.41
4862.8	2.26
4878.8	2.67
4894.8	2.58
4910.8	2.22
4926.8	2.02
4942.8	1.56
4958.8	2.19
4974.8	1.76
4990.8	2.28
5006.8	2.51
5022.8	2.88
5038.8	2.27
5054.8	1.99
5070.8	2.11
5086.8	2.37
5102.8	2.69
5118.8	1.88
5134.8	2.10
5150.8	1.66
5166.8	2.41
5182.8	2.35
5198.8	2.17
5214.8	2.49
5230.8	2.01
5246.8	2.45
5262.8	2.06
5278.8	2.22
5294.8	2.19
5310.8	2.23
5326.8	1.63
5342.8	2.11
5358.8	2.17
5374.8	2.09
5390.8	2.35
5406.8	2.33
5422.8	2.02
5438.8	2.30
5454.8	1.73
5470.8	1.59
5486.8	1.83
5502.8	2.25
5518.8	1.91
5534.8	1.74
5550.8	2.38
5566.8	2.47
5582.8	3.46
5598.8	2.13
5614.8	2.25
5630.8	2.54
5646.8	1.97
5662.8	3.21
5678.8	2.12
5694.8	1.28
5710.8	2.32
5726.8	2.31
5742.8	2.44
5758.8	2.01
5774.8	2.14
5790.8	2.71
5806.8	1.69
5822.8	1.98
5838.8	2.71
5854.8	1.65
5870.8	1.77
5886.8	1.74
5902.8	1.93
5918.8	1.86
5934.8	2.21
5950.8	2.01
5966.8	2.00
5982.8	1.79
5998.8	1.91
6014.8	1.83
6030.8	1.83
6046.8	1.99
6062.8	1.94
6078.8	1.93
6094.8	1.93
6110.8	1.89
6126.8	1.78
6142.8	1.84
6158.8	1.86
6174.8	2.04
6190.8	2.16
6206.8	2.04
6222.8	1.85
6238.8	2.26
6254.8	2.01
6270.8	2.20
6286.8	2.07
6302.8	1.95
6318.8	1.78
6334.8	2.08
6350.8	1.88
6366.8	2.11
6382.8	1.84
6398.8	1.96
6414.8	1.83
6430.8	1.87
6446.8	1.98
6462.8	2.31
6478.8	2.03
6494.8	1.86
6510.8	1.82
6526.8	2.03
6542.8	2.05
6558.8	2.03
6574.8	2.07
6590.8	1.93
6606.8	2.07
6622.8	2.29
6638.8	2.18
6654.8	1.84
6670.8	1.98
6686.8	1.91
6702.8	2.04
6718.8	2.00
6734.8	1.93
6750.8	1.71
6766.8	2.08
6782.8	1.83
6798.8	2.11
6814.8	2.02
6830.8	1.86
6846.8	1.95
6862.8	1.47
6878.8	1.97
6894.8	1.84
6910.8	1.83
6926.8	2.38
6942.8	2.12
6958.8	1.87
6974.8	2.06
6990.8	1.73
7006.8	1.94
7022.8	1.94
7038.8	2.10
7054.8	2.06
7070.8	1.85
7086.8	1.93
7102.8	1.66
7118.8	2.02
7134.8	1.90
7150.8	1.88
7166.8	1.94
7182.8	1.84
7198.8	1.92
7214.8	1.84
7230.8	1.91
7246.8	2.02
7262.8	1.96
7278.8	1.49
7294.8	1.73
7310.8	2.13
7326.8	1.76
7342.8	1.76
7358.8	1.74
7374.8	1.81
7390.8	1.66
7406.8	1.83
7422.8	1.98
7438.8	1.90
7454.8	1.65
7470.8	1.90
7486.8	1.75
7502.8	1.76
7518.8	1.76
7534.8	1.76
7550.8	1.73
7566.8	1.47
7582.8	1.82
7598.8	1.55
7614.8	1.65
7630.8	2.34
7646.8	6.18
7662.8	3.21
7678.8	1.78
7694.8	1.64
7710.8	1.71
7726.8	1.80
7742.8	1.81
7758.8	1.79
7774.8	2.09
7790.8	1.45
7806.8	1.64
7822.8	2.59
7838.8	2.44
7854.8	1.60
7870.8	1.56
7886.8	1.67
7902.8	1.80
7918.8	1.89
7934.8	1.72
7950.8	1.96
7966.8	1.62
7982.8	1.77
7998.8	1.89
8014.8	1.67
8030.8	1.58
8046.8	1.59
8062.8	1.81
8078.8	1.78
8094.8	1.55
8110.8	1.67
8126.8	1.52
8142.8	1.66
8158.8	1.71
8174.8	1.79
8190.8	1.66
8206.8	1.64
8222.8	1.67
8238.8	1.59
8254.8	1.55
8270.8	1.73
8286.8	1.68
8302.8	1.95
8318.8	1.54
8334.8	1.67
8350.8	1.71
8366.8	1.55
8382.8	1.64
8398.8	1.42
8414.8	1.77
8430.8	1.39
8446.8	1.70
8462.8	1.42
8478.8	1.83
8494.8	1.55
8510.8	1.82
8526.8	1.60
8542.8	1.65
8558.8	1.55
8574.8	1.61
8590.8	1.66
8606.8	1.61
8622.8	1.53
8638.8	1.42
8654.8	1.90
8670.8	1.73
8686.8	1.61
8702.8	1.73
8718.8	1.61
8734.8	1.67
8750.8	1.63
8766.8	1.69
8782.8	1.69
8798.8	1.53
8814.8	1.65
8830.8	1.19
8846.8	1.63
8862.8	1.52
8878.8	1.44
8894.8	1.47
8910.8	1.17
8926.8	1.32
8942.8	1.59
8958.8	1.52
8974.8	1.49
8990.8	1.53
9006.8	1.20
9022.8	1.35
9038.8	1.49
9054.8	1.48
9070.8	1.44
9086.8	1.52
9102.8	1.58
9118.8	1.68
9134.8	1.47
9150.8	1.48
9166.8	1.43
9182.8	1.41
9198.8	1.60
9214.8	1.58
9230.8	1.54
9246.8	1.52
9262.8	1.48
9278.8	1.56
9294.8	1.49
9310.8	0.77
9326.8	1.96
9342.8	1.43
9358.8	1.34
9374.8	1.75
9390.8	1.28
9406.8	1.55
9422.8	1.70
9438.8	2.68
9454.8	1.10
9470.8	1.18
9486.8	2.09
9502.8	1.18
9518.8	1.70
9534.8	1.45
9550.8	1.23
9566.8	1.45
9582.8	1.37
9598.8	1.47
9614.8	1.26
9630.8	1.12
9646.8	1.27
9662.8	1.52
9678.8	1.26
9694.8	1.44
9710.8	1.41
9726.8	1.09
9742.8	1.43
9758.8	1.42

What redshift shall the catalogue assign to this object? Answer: 0.164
